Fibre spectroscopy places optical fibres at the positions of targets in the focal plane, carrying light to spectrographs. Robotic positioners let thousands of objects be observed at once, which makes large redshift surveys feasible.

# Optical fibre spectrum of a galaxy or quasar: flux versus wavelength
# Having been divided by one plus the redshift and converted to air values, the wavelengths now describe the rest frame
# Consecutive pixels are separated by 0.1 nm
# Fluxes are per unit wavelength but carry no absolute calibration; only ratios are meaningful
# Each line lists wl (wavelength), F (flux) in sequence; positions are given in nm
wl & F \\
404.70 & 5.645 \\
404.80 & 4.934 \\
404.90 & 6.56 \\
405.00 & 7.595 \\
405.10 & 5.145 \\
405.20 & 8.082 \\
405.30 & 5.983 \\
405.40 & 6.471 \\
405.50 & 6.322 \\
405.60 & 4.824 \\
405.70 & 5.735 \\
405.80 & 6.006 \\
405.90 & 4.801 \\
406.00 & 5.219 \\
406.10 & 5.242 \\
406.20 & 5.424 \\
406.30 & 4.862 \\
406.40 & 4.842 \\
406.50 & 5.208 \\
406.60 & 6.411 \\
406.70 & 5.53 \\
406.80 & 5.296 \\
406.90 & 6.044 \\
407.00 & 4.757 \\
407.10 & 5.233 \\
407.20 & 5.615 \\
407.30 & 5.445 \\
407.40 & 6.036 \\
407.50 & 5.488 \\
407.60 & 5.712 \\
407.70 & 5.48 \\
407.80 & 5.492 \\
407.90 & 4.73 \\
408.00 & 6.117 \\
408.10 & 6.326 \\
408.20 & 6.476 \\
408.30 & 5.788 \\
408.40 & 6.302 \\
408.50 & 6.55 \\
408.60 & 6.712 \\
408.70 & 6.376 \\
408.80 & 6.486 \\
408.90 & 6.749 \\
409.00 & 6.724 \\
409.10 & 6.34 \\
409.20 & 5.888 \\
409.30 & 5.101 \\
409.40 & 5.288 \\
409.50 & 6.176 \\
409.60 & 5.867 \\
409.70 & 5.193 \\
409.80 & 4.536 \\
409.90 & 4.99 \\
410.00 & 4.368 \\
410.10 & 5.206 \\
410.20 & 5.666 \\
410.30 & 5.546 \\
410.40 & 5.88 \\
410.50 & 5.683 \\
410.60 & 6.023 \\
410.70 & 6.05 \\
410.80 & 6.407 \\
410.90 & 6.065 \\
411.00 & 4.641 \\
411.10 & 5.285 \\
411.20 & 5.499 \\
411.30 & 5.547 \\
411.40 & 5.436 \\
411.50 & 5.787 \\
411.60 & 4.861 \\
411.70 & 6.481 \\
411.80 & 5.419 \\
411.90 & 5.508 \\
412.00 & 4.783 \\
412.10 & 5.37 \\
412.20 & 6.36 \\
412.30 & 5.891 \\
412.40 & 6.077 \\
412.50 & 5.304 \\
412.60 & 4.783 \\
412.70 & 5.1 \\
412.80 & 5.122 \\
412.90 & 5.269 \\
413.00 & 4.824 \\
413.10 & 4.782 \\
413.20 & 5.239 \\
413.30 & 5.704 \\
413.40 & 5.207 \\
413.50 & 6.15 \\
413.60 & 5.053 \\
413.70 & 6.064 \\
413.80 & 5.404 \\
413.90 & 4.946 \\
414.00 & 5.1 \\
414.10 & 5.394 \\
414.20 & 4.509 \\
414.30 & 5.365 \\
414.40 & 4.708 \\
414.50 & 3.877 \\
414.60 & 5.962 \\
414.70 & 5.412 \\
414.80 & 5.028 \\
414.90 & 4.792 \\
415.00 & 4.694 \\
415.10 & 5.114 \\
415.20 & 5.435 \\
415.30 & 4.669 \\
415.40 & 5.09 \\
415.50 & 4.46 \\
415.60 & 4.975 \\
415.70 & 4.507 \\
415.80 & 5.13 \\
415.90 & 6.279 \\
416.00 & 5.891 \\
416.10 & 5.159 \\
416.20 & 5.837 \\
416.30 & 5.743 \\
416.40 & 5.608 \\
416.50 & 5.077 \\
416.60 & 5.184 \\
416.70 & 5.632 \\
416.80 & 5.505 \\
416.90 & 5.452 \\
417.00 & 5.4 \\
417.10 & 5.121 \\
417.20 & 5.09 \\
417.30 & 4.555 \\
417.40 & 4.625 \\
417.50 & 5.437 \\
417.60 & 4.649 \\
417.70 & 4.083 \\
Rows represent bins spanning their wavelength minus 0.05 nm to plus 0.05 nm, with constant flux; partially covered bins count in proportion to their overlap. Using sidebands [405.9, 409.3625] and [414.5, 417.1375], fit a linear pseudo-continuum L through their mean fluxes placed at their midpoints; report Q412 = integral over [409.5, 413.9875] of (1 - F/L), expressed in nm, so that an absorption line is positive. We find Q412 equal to 0.04 nm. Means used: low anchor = 5.75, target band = 5.45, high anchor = 5.25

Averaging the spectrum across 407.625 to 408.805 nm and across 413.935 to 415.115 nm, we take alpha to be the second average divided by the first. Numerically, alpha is 0.83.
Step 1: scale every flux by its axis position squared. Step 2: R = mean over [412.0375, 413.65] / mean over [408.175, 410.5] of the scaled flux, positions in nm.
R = 0.94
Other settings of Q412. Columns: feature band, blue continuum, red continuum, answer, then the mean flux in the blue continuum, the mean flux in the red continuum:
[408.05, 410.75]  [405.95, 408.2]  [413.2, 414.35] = -0.205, 5.5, 5.35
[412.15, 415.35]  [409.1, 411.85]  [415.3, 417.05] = 0.110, 5.53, 5.33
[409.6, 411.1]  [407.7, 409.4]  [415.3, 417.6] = 0.111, 6.09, 5.24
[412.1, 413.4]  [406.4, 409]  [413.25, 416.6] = 0.012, 5.85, 5.22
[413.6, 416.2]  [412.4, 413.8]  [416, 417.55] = 0.089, 5.31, 5.31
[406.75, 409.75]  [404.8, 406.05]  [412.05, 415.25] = -0.057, 6.02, 5.25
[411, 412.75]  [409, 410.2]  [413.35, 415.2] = -0.058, 5.43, 5.16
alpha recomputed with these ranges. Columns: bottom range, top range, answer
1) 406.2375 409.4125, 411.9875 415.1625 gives 0.90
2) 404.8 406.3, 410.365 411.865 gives 0.96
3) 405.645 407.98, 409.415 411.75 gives 1.02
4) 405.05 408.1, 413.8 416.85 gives 0.92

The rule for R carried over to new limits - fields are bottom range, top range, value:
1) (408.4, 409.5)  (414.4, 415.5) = 0.82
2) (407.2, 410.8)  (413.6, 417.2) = 0.93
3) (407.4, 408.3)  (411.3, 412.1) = 0.97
